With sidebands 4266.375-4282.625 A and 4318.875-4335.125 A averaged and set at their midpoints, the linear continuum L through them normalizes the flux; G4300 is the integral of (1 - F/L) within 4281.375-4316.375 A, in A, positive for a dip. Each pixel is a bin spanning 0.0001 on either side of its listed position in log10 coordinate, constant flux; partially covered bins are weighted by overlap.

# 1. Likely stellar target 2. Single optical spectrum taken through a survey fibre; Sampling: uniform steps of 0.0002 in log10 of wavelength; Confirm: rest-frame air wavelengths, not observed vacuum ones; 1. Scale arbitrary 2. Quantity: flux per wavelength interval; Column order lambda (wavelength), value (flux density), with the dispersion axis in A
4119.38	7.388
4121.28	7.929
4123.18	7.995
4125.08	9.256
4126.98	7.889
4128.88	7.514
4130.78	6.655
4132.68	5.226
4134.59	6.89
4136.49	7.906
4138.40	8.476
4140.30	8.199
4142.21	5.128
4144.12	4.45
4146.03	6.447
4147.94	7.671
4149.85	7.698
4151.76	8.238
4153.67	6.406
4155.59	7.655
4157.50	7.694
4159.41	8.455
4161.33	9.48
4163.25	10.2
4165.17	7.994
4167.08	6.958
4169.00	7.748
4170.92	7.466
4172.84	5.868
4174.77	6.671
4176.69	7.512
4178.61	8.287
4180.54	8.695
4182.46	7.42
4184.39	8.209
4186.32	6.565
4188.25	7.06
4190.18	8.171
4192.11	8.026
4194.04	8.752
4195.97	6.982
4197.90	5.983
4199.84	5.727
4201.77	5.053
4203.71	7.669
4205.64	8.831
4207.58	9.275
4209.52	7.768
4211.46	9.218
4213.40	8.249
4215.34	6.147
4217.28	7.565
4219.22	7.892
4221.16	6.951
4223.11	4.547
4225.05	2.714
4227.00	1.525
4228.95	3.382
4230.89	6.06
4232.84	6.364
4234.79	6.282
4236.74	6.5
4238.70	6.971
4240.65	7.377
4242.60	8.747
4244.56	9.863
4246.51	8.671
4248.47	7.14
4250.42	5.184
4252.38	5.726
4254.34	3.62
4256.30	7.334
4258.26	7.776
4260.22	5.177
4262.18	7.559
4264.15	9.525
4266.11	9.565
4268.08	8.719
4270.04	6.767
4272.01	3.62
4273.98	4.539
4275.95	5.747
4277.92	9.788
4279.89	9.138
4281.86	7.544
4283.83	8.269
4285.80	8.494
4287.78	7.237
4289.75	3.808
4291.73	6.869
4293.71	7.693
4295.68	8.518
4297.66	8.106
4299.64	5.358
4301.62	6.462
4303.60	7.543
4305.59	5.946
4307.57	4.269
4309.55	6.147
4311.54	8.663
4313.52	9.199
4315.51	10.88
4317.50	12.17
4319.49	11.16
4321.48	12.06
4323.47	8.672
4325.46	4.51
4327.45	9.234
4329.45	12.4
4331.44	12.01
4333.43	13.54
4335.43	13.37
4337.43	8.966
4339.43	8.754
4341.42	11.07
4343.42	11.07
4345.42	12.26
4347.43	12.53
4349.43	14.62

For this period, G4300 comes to 5.7 A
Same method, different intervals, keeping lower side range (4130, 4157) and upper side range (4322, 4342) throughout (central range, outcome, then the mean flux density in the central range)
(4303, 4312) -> 3.20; 6.34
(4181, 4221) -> 2.16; 7.53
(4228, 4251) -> 4.64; 6.91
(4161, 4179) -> -0.82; 7.75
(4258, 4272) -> 2.33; 7.58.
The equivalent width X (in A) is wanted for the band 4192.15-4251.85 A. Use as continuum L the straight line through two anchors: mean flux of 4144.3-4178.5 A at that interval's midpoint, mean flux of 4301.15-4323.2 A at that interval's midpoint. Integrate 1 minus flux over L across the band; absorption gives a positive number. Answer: 9.1 A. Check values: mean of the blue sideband 7.6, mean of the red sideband 8.65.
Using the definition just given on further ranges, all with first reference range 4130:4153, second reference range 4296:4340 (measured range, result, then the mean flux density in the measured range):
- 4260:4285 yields 3.1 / 7.46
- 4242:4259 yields 2.4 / 7.07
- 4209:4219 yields 0.0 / 7.8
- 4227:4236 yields 3.3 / 5.12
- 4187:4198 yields -0.1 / 7.59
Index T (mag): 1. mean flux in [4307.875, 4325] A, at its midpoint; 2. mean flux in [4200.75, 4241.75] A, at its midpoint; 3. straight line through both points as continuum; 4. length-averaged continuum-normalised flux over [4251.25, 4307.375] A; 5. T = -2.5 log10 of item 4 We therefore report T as 0.19 mag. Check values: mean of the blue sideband 6.5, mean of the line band 6.97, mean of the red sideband 9.48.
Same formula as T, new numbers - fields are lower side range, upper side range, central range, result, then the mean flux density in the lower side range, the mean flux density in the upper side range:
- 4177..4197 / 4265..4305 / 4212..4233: 0.32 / 7.8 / 7.18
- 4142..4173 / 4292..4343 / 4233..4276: 0.21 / 7.48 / 9.07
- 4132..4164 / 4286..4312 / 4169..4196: -0.05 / 7.43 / 6.68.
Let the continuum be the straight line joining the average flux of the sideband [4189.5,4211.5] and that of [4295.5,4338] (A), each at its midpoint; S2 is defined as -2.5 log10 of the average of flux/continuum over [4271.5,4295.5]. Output 0.23 mag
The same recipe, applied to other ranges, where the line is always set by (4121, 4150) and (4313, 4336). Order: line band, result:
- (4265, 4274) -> 0.37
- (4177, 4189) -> 0.05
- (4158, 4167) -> -0.14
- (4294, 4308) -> 0.46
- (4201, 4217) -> 0.10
